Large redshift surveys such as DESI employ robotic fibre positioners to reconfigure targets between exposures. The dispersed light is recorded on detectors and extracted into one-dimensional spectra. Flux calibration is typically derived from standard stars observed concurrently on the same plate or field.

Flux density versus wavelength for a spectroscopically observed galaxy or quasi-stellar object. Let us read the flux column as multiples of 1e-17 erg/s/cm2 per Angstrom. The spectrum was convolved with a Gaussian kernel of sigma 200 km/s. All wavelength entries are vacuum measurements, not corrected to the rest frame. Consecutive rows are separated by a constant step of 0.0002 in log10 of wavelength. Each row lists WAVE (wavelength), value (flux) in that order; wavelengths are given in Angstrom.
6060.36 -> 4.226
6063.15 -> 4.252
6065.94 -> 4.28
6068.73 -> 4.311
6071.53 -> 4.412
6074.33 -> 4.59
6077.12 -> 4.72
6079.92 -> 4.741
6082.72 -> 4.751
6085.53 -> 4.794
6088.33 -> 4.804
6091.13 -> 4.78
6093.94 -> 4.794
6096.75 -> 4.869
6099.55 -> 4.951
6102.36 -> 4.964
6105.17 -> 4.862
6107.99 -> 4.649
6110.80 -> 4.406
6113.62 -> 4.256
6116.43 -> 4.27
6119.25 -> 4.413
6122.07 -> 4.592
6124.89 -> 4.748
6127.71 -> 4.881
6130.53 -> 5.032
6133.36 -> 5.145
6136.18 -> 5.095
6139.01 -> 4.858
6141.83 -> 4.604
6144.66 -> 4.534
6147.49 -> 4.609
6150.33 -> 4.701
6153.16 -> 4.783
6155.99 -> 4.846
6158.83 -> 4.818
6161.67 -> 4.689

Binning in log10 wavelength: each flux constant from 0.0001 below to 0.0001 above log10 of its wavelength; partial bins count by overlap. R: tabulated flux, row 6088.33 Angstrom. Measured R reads 4.804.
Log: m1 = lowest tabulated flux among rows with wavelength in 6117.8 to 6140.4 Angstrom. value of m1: 4.413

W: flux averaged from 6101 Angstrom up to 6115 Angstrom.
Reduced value 4.62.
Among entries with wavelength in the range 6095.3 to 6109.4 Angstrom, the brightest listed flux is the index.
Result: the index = 4.964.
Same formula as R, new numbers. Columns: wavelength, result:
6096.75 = 4.869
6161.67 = 4.689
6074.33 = 4.59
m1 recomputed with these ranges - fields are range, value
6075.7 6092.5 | 4.72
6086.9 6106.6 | 4.78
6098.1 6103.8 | 4.951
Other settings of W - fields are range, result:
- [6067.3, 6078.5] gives 4.51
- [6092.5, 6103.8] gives 4.89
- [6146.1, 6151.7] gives 4.65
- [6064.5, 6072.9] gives 4.33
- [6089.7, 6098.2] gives 4.82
